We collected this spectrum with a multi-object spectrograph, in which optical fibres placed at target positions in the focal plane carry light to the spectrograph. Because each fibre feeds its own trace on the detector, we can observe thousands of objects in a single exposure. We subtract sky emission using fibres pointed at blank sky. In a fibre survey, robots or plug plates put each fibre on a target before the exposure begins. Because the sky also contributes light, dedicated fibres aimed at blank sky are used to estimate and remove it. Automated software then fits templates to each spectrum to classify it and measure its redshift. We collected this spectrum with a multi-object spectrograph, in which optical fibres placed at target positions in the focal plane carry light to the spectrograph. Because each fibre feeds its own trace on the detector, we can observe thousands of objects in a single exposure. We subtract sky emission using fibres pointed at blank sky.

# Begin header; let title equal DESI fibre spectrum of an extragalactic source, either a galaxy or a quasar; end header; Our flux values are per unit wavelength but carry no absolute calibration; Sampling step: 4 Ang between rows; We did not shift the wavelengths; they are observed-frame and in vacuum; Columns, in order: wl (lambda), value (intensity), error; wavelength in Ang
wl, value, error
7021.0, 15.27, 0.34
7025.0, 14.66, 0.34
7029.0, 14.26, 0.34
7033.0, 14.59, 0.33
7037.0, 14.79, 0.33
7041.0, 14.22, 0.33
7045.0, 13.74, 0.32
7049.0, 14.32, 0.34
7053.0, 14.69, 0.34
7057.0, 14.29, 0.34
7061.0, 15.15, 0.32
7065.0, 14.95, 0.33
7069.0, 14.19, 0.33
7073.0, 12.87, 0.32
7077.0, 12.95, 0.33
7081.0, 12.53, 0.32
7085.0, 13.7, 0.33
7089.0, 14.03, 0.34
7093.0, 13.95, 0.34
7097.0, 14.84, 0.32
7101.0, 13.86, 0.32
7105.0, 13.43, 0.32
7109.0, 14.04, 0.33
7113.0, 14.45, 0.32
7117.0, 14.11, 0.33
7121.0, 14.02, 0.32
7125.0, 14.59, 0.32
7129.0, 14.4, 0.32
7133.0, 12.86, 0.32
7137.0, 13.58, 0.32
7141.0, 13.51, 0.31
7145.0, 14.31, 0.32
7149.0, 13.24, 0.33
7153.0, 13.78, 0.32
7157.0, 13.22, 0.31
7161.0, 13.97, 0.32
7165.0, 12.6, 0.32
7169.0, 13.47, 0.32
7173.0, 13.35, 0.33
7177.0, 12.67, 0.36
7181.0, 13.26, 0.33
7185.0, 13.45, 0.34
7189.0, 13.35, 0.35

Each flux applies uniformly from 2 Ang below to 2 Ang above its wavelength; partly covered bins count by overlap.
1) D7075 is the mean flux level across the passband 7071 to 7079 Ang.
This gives 12.9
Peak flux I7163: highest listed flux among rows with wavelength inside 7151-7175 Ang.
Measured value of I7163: 13.97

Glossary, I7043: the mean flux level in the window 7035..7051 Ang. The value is 14.3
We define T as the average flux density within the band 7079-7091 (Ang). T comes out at 13.4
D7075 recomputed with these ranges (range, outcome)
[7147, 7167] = 13.4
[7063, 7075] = 14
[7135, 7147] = 13.8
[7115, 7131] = 14.3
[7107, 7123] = 14.2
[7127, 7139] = 13.6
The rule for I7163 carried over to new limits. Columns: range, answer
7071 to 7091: 14.03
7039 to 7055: 14.69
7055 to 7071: 15.15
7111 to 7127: 14.59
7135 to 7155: 14.31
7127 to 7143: 14.4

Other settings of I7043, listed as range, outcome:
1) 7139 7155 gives 13.7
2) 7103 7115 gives 14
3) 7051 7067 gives 14.8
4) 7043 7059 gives 14.3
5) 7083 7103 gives 14.1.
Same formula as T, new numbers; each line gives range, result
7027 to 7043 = 14.5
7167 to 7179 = 13.2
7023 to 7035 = 14.5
